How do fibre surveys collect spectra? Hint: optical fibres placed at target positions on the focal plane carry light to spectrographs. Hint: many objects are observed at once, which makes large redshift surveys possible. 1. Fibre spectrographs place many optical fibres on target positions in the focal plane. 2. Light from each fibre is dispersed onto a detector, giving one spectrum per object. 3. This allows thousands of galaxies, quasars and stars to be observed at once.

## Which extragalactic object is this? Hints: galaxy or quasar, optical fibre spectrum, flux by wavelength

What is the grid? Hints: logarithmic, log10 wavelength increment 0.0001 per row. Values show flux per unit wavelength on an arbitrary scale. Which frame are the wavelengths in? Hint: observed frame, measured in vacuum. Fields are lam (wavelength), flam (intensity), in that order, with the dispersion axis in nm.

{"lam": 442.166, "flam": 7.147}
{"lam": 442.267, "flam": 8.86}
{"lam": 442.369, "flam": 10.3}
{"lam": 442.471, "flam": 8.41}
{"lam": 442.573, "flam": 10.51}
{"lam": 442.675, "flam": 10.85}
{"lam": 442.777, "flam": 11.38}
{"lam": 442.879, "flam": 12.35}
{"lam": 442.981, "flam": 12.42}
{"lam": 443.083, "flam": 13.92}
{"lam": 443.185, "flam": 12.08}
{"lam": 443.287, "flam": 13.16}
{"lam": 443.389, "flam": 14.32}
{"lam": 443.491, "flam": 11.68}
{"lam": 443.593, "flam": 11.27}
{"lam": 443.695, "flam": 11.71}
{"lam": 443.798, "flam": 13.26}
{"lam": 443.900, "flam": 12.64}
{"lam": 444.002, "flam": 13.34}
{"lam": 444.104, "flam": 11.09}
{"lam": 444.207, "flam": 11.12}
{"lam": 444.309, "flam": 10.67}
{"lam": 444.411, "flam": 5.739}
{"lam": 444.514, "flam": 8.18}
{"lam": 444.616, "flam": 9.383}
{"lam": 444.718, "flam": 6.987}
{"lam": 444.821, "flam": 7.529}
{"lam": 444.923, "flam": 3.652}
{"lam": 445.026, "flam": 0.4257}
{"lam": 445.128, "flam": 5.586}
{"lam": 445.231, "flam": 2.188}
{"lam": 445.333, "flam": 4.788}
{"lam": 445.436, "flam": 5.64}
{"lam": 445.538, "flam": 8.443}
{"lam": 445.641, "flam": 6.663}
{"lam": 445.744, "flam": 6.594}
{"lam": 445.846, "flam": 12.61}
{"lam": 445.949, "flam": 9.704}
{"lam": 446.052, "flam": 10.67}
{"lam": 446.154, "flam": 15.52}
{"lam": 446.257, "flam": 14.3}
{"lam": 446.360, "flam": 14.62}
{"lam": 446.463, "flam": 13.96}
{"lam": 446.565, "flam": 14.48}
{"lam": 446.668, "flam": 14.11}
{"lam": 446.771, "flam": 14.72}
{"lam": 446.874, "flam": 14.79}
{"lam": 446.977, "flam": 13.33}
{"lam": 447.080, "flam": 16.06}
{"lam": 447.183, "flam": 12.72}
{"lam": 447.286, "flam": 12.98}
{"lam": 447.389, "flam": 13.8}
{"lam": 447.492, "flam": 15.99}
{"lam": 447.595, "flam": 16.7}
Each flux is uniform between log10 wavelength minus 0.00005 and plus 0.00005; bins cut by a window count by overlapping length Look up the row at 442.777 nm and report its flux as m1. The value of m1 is 11.38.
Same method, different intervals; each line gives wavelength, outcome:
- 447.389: 13.8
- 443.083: 13.92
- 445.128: 5.586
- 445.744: 6.594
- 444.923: 3.652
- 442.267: 8.86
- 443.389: 14.32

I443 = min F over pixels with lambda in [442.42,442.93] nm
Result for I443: 8.41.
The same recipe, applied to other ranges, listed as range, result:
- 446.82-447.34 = 12.72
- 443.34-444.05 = 11.27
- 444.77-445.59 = 0.4257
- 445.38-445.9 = 5.64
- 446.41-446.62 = 13.96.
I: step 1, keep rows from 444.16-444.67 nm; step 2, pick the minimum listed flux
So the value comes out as 5.739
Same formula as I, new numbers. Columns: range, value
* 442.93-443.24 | 12.08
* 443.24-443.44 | 13.16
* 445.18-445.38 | 2.188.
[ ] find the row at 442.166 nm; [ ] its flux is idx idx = 7.147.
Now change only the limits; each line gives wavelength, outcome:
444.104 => 11.09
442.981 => 12.42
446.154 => 15.52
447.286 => 12.98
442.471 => 8.41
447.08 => 16.06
